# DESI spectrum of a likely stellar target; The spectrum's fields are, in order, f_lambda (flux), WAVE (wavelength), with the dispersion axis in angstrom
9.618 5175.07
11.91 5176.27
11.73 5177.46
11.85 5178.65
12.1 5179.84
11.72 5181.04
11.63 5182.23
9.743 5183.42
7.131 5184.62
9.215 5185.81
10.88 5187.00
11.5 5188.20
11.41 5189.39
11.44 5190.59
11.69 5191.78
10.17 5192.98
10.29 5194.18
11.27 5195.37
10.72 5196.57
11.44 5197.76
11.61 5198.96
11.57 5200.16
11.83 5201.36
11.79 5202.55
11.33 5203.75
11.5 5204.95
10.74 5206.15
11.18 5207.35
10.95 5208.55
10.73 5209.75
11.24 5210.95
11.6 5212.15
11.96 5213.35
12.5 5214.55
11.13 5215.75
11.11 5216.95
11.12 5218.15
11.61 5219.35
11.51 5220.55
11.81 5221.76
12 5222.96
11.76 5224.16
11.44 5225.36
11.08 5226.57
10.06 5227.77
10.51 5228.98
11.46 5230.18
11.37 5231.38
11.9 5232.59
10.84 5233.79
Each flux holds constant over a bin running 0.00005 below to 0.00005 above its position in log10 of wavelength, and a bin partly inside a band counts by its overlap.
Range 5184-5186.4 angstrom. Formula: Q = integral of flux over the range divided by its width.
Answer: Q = 8.17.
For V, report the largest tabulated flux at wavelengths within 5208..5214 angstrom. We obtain 11.96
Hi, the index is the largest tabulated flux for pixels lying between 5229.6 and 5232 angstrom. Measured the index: 11.46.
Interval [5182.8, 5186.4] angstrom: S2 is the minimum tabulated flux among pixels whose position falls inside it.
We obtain 7.131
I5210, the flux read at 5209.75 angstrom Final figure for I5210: 10.73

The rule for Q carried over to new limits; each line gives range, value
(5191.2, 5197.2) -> 10.8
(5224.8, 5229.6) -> 10.8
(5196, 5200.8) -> 11.3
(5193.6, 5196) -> 10.8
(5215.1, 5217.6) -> 11.2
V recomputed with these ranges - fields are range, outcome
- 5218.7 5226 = 12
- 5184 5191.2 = 11.5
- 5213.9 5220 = 12.5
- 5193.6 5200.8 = 11.61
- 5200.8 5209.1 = 11.83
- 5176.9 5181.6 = 12.1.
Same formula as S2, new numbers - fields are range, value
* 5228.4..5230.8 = 10.51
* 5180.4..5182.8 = 11.63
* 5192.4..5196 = 10.17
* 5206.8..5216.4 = 10.73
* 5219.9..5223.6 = 11.51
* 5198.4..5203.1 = 11.57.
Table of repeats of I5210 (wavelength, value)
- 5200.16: 11.57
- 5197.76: 11.44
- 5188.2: 11.5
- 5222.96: 12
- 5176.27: 11.91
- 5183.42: 9.743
